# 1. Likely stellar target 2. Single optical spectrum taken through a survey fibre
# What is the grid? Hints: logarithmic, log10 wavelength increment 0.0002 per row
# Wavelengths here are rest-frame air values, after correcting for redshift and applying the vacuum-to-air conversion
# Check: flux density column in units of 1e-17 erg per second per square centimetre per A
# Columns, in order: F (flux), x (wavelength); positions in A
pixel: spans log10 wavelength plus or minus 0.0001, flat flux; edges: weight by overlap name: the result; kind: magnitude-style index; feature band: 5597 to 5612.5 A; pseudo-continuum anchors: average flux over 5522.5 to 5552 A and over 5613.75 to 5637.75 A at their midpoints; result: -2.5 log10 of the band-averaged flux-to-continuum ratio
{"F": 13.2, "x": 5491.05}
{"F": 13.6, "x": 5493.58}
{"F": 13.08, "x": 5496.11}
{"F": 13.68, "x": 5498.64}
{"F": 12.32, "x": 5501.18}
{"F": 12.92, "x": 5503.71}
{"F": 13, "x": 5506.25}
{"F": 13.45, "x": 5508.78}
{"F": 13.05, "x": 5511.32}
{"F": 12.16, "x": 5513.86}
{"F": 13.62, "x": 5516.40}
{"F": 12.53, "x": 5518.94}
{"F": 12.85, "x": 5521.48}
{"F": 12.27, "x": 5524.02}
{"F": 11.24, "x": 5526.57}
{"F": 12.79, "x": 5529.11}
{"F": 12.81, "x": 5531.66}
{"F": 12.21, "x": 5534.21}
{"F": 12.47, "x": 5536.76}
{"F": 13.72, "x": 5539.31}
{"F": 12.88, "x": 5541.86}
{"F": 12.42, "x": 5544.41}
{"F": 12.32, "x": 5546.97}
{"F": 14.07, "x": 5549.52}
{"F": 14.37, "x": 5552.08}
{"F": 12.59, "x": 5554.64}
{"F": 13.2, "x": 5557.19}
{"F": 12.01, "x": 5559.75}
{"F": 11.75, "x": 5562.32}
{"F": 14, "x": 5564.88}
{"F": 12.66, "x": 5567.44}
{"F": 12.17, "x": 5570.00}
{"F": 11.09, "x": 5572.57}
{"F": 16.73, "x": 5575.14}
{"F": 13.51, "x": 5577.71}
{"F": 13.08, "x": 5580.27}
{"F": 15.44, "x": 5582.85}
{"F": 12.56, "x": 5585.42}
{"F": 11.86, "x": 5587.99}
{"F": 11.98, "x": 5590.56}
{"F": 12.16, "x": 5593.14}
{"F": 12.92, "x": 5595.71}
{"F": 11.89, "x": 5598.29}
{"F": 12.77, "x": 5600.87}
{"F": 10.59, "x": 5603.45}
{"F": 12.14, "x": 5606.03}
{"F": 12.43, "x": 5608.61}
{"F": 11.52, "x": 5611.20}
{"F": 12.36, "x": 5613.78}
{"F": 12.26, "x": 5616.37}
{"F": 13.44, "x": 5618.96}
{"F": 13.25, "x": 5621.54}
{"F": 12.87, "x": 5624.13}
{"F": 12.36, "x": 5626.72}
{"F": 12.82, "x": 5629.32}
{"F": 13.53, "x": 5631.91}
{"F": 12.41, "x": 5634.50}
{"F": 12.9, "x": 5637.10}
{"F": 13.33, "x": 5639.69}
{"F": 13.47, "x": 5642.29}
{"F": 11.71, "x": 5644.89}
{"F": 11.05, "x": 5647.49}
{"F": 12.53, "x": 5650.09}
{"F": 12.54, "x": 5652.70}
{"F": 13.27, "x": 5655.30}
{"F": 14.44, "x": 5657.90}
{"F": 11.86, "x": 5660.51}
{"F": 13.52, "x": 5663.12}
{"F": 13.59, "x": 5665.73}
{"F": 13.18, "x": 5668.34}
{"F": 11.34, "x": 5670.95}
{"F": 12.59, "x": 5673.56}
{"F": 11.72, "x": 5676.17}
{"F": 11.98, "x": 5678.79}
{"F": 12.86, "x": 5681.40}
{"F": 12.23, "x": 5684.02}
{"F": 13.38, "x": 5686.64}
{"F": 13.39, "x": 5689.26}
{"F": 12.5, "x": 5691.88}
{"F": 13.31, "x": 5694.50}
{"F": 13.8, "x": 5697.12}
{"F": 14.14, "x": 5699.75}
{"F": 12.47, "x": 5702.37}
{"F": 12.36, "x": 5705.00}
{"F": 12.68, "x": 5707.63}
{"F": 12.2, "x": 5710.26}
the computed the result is 0.081 mag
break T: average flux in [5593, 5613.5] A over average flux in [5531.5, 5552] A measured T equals 0.9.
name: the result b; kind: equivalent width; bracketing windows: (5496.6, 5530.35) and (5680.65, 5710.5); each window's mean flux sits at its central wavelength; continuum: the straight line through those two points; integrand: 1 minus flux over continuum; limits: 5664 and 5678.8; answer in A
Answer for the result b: 0.5 A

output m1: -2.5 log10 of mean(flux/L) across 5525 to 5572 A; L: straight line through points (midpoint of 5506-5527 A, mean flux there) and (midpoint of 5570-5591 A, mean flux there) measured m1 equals 0.02 mag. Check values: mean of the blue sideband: 12.7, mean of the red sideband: 13.3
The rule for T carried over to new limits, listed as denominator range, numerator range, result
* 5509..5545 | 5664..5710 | 1.01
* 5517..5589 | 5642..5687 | 0.97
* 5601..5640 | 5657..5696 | 1.02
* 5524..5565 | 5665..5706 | 1.00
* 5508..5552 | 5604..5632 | 0.98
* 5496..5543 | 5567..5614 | 0.99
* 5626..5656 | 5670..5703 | 1.01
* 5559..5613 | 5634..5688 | 1.00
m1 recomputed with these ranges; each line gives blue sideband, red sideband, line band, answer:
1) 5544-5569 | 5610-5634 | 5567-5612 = 0.02 mag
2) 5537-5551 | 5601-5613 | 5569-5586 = -0.10 mag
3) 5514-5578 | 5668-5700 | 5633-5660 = 0.00 mag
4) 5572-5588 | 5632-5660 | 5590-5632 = 0.07 mag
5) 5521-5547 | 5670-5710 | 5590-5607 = 0.05 mag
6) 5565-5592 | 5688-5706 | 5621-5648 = 0.03 mag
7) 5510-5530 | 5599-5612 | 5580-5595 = -0.07 mag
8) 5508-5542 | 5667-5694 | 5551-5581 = -0.04 mag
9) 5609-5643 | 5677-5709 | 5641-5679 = 0.02 mag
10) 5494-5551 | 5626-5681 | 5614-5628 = -0.01 mag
